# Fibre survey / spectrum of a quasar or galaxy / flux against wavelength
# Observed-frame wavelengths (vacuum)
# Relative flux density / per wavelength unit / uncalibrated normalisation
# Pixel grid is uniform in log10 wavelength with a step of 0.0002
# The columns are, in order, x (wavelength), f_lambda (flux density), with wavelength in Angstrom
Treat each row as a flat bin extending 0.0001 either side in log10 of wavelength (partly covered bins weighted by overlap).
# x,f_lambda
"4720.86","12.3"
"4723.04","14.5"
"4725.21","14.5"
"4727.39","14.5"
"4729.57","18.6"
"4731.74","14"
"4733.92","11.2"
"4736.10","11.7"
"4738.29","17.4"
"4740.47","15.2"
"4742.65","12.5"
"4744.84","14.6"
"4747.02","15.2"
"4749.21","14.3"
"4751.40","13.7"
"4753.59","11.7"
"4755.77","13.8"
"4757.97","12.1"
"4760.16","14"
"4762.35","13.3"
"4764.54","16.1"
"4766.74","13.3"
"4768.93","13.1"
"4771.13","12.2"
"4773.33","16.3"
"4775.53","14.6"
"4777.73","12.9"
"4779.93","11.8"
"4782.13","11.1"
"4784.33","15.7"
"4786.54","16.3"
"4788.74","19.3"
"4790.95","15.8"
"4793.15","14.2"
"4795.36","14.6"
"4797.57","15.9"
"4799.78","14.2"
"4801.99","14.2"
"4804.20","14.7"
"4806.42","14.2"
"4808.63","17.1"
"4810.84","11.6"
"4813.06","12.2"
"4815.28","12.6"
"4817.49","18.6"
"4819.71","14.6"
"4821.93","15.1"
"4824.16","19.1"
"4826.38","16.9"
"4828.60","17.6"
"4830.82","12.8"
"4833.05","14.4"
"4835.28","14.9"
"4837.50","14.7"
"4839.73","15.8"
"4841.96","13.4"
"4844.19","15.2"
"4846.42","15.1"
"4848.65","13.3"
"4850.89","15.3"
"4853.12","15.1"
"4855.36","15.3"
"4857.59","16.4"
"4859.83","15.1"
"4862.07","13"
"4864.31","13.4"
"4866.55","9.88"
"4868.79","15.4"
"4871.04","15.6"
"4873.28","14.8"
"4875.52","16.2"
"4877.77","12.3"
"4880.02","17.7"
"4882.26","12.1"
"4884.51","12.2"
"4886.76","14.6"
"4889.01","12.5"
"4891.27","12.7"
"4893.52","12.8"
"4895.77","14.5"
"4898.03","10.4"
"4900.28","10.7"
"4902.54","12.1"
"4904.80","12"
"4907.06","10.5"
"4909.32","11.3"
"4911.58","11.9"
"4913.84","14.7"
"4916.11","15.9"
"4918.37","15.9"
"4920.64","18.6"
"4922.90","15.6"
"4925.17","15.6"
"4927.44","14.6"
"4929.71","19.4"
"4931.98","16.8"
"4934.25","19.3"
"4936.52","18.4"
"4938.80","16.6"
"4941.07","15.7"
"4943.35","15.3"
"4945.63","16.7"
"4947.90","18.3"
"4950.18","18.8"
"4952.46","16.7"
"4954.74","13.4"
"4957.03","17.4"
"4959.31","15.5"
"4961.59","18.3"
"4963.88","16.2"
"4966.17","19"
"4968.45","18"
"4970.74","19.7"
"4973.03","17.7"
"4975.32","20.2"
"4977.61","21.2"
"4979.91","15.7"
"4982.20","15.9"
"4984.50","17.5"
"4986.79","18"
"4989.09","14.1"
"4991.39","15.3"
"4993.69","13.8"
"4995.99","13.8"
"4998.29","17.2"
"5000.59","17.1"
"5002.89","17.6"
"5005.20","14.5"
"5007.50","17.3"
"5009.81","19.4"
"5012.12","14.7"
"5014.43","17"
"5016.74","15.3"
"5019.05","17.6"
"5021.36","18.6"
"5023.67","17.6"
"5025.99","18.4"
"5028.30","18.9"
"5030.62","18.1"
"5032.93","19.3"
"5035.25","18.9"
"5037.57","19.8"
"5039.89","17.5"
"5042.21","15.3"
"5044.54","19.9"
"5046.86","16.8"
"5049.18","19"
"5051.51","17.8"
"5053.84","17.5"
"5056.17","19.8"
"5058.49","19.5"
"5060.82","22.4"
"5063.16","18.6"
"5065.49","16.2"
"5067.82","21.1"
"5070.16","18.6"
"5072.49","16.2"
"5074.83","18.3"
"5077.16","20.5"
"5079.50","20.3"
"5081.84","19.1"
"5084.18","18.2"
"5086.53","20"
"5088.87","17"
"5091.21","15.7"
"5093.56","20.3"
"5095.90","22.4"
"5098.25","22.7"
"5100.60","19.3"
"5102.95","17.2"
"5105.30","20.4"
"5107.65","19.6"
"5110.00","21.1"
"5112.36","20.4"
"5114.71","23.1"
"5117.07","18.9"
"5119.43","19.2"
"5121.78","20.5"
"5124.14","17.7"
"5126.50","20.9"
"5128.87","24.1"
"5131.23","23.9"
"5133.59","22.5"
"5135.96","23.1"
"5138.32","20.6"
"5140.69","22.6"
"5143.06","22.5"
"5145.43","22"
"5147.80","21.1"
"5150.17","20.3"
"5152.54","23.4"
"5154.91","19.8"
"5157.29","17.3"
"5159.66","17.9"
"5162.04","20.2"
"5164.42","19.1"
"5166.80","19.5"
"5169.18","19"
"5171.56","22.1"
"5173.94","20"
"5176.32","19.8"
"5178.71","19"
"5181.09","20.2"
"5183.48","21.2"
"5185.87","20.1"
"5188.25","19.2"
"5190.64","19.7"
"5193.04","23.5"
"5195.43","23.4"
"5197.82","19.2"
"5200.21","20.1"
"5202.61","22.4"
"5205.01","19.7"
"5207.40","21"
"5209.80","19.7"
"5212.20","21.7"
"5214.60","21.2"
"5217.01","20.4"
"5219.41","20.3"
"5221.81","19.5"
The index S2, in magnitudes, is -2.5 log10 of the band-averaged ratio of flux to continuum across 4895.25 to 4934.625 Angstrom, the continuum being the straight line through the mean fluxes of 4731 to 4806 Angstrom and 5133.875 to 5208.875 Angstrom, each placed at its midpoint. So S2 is 0.15 mag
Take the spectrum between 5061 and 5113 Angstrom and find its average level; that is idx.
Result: 19.3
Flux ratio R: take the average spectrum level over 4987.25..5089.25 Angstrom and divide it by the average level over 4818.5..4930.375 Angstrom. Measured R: 1.2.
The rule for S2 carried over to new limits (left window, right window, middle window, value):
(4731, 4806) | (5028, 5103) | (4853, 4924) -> 0.17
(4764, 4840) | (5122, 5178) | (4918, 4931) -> 0.02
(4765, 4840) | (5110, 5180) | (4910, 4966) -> 0.04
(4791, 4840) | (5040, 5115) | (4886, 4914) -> 0.31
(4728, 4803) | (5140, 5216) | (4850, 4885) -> 0.10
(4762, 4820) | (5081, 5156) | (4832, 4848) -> 0.05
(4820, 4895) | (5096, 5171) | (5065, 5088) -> 0.03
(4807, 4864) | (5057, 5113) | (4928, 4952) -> -0.04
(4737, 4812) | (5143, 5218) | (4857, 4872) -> 0.12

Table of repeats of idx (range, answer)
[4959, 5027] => 17.1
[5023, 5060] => 18.4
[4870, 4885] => 14.5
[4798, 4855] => 14.9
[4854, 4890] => 14.2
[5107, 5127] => 20.1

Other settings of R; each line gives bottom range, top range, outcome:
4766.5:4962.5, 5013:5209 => 1.33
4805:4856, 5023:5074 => 1.24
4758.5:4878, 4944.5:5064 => 1.20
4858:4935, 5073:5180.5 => 1.43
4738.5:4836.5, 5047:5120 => 1.33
